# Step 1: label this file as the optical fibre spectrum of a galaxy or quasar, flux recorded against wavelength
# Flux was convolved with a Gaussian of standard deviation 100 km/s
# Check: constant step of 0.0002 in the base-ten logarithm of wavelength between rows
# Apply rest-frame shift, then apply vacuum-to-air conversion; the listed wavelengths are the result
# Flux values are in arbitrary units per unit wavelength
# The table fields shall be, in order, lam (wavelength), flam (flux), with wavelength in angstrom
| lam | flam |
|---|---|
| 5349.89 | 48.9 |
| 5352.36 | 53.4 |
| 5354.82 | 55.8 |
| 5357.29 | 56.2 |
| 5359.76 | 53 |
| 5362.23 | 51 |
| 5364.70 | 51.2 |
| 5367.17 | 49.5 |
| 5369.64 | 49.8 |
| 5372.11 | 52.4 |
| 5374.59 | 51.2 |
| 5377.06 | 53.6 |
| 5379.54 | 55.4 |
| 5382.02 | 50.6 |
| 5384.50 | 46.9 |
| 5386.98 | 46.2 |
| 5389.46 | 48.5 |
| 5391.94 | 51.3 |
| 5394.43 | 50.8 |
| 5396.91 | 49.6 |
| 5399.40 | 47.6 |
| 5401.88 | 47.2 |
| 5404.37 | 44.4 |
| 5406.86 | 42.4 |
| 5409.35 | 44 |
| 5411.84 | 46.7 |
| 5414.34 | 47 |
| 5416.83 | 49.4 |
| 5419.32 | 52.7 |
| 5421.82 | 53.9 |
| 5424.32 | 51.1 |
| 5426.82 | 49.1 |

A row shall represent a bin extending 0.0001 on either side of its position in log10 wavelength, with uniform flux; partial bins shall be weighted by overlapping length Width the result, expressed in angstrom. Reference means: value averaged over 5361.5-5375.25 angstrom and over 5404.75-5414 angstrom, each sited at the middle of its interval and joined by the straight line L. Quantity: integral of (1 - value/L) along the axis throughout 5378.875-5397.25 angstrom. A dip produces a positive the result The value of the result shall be -0.7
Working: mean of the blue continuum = 50.8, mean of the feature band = 49.8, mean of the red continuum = 44.6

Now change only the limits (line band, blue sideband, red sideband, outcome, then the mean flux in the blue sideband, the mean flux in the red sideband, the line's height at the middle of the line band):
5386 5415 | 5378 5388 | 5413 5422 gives 1.7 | 49.9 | 50.3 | 50.1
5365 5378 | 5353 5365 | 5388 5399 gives 0.2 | 53.6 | 49.8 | 52.2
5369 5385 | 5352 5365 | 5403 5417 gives -0.3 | 53.6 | 45.4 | 50.6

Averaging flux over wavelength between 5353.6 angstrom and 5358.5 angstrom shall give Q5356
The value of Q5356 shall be 56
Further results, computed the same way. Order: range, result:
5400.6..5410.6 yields 44.5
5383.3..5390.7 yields 47.2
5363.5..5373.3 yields 50.8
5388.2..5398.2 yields 50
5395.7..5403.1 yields 48.1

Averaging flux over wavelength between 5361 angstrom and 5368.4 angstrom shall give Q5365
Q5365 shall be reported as 50.6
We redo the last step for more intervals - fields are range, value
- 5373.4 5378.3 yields 52.5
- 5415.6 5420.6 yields 51.1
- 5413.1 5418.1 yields 48.3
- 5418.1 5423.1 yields 53.2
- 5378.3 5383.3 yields 52.9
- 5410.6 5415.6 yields 46.8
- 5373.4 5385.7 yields 51.6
